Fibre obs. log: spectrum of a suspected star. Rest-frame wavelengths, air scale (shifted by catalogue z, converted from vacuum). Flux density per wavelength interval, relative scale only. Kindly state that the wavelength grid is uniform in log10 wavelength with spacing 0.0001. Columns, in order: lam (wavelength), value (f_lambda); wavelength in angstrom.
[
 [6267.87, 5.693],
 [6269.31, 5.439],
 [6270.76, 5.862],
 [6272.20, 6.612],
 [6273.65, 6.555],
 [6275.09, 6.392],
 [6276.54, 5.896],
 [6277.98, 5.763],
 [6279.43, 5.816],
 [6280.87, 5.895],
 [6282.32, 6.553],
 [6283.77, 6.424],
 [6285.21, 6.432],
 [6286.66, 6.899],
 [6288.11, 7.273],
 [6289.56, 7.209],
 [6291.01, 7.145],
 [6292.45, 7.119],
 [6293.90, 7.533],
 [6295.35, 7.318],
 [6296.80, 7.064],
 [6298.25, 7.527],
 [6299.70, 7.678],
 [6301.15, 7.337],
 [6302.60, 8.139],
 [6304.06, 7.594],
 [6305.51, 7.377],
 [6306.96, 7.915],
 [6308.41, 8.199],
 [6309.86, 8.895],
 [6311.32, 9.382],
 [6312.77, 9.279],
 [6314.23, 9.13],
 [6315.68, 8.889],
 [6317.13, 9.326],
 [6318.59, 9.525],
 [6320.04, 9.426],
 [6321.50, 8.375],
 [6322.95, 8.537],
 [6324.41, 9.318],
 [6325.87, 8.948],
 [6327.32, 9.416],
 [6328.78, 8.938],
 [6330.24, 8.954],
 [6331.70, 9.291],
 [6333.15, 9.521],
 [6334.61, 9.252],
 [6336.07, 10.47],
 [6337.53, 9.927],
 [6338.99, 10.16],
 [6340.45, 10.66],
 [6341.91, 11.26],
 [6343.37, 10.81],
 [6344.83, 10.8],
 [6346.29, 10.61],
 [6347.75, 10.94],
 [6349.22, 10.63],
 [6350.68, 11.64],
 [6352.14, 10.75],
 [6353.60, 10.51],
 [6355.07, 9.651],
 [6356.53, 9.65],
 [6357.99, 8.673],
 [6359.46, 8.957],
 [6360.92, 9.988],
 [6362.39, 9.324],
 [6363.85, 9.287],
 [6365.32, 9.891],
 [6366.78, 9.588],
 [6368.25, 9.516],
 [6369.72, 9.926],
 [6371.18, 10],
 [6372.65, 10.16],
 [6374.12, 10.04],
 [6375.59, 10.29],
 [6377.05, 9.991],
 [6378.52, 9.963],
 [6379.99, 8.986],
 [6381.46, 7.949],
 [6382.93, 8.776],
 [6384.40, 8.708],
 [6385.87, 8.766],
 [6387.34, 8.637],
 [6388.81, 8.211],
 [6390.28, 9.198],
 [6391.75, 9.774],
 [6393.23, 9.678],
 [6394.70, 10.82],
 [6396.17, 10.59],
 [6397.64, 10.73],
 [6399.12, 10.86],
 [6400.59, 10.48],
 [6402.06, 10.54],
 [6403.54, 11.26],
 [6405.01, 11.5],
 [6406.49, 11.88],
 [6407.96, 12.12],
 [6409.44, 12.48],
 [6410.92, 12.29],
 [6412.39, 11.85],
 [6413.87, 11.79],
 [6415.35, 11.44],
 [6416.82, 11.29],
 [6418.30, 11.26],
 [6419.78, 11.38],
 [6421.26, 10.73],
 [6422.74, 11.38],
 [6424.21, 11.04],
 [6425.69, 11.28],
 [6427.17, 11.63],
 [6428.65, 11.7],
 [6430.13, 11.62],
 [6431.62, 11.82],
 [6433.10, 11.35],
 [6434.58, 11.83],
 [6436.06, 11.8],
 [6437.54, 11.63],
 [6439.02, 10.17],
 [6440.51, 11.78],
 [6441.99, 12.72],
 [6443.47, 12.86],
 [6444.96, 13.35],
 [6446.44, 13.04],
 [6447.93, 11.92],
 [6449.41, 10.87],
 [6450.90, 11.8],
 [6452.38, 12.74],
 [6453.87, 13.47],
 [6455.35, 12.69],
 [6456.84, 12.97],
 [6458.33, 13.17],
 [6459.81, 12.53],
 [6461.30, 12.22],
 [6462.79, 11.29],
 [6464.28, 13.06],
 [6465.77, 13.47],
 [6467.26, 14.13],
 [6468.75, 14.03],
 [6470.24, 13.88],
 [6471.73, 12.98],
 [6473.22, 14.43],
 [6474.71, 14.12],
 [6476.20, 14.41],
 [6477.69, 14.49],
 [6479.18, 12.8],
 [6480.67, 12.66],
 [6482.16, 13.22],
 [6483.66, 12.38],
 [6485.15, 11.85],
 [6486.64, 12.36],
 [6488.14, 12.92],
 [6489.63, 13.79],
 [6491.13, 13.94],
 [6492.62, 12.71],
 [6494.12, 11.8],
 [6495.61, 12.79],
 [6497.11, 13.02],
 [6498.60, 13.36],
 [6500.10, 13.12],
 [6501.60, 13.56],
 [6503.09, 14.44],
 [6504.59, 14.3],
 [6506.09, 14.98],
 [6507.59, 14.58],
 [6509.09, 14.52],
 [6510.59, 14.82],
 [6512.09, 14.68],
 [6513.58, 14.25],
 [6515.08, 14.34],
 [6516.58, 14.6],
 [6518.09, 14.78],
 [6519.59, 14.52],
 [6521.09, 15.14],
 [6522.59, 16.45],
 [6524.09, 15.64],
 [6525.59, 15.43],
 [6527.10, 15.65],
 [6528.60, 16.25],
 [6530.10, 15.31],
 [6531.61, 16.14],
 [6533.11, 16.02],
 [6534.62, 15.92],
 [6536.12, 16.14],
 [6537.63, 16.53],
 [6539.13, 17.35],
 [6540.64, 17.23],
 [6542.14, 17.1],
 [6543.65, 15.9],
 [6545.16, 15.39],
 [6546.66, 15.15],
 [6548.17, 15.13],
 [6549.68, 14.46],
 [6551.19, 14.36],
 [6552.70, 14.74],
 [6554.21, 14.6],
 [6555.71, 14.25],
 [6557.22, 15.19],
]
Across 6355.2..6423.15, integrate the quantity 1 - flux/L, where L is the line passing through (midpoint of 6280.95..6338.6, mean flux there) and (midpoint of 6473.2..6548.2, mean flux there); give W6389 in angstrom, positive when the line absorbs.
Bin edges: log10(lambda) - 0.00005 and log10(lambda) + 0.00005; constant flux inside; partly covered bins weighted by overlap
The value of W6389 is 3.5 angstrom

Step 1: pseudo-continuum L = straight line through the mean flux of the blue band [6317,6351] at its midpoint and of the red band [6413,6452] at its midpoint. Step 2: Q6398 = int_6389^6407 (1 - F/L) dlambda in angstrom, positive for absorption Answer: 0.86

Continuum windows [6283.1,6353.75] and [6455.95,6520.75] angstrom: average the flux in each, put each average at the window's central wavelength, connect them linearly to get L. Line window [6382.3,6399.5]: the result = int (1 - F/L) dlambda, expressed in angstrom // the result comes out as 2.1 angstrom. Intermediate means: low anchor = 8.89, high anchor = 13.5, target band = 9.54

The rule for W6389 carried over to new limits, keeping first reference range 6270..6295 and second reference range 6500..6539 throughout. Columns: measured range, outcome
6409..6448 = 0.3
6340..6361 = -3.2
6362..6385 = 0.7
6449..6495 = 1.4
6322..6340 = -2.3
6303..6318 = -2.0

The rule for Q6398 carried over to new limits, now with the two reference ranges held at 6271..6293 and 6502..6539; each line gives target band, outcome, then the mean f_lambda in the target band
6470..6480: -0.2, 13.9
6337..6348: -2.4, 10.6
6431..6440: 0.5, 11.4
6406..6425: -0.4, 11.6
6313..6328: -2.2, 9.1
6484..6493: 0.7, 12.9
